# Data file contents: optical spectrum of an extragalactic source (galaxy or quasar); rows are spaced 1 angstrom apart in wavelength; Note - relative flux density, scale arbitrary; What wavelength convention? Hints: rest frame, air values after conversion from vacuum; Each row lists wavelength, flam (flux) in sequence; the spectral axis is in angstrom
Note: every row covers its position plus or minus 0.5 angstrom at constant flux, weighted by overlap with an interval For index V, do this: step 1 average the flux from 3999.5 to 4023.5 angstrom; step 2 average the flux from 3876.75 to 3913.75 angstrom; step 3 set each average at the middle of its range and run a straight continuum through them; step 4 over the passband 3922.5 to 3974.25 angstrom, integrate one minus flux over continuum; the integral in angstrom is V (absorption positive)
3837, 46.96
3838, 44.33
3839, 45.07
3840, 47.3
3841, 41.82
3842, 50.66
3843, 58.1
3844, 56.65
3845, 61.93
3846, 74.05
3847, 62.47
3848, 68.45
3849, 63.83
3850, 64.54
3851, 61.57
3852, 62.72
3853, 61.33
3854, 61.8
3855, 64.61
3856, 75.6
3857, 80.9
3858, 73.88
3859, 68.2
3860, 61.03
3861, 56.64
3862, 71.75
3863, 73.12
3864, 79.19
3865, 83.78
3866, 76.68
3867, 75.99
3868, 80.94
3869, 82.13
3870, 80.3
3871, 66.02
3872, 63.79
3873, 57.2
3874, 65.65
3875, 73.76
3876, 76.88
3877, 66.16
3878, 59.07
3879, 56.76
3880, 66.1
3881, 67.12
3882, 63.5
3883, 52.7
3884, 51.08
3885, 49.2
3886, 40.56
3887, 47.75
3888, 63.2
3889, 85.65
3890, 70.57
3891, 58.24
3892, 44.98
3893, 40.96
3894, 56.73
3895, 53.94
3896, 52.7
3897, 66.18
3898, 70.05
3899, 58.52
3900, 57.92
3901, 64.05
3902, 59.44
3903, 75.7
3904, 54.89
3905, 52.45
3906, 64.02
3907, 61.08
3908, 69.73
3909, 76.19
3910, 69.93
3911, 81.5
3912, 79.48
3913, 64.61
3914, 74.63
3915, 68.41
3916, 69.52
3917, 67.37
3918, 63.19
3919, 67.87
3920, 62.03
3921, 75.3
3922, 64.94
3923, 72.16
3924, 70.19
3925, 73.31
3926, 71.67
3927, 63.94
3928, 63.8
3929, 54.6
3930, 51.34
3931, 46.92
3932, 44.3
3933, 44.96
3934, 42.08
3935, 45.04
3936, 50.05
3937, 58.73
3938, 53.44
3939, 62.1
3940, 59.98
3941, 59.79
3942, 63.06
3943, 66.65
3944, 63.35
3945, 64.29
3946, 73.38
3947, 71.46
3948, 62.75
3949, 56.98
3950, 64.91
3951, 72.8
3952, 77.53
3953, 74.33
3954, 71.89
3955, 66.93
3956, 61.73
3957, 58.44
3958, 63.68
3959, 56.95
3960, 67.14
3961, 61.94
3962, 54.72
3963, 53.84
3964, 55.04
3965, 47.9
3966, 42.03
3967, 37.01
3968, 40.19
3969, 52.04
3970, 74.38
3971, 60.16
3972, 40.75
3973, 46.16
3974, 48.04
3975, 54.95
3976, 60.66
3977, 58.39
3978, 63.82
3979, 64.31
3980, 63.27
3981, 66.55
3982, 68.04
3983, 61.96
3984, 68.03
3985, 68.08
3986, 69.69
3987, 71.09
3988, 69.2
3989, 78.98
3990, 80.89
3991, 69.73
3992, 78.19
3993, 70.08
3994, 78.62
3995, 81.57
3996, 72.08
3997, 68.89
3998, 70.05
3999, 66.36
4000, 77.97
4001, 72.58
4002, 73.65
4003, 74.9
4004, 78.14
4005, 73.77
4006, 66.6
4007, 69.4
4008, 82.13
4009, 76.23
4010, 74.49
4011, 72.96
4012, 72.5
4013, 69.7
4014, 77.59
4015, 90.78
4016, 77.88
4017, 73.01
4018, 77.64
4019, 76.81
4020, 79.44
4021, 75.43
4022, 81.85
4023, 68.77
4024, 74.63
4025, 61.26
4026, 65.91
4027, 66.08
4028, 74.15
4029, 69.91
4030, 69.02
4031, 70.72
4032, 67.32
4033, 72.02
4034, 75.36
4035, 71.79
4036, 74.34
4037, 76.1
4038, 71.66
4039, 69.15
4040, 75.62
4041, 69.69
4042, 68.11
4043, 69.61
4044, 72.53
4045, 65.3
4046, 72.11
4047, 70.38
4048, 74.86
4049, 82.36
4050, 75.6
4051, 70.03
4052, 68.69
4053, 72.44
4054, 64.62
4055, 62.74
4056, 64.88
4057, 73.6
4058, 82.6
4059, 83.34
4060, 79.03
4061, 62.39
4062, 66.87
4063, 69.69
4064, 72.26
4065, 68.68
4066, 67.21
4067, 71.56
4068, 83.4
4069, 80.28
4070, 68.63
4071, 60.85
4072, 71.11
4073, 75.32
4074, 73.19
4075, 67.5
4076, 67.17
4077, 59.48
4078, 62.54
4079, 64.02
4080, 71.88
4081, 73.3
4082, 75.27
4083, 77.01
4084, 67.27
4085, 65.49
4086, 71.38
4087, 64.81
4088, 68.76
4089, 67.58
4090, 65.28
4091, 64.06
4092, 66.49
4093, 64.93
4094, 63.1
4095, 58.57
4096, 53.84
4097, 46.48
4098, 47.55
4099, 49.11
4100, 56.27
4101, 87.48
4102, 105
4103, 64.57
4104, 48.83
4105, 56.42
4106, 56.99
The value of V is 6.8 angstrom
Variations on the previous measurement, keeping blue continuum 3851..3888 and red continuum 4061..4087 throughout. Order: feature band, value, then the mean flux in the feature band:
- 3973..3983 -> 1.2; 60.2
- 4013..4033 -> -1.3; 73.5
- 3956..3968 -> 2.4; 54.1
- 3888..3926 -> 0.9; 65.4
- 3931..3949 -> 2.6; 57.6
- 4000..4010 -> -0.8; 74.4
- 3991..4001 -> -0.7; 73.5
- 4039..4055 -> -0.4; 71.1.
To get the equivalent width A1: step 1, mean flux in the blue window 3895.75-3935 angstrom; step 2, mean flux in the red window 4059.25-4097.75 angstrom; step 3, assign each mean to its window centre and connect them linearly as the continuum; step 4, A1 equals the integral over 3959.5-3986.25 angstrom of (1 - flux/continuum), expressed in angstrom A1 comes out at 3.2 angstrom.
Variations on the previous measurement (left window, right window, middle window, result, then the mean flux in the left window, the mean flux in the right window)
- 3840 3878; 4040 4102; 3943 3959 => 0.3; 67.3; 68.9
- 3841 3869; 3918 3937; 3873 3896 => 1.7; 67.6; 59.2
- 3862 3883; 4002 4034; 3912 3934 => 2.5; 70.3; 73.6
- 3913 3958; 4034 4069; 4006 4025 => -1.7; 63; 72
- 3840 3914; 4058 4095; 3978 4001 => -1.2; 64.5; 69.5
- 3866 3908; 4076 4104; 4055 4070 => -1.7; 62.6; 65.7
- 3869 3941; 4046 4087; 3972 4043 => -3.3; 62.1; 70.9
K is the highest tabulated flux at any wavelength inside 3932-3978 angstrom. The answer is 77.53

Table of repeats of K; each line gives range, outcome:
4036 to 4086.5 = 83.4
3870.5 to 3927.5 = 85.65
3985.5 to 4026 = 90.78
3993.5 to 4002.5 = 81.57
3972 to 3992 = 80.89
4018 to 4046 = 81.85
